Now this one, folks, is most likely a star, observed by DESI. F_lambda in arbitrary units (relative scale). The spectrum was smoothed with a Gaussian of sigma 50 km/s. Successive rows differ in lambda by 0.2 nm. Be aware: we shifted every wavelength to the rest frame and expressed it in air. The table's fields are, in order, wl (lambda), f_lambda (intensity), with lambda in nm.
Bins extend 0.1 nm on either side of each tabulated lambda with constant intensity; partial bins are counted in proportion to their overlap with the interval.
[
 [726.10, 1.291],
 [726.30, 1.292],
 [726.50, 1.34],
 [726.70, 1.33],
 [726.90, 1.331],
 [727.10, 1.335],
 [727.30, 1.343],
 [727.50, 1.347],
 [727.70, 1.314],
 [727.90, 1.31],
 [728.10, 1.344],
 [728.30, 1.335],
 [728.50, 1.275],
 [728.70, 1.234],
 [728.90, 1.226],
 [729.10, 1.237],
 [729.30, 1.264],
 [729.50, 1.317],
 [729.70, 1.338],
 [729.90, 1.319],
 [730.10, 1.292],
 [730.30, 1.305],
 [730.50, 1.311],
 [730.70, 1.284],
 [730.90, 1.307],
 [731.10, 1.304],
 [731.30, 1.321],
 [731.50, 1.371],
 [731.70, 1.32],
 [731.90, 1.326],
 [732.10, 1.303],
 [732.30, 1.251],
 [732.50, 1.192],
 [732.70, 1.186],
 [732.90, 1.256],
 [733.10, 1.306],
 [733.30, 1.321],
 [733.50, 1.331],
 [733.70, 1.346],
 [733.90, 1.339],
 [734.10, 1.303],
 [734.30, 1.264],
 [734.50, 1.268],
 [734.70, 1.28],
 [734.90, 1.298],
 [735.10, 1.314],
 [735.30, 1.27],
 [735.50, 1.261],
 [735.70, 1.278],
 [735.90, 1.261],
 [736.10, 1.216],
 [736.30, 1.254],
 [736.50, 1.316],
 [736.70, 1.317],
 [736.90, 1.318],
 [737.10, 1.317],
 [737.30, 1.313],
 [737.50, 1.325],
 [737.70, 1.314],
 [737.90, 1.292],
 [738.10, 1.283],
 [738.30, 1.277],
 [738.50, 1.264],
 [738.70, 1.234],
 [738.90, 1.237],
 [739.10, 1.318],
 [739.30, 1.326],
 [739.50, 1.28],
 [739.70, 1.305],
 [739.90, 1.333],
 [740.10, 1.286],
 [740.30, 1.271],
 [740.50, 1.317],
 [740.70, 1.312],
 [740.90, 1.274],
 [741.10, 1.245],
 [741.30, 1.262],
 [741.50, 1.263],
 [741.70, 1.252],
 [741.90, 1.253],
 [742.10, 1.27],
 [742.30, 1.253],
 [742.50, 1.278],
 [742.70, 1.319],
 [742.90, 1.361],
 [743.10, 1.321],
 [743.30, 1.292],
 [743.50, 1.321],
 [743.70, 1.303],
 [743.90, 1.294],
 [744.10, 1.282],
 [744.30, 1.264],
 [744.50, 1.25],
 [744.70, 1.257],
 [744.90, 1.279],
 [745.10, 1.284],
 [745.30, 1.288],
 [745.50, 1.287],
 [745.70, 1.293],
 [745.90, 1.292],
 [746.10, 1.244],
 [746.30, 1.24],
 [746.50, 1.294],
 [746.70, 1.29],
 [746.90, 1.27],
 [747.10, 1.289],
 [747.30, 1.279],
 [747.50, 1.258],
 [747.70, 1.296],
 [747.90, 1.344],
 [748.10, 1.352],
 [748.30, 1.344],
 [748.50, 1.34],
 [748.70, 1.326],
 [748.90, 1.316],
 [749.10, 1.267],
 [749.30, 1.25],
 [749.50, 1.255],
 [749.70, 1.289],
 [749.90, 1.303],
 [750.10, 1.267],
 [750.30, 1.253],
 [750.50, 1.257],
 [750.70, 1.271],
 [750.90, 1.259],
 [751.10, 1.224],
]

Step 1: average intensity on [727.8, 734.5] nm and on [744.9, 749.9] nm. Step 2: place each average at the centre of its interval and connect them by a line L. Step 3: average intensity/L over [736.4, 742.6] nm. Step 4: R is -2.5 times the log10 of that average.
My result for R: 0.00 mag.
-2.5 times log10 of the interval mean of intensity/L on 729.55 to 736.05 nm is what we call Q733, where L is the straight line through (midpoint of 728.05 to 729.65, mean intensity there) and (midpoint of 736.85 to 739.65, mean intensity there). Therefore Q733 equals -0.01 mag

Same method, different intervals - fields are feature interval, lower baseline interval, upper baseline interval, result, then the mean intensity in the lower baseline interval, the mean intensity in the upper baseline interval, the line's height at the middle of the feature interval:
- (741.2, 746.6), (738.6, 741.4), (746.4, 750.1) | 0.01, 1.29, 1.3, 1.29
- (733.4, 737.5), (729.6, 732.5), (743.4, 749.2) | 0.01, 1.31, 1.29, 1.3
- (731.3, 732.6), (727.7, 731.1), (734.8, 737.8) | 0.00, 1.29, 1.29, 1.29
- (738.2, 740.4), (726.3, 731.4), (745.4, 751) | 0.01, 1.31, 1.29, 1.3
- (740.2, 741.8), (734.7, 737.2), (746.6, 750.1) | 0.01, 1.28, 1.3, 1.29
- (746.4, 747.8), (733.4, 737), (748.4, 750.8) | 0.00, 1.29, 1.28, 1.28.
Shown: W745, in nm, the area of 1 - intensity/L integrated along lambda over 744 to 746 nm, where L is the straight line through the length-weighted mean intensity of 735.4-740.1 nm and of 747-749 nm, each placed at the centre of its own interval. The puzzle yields 0.04 nm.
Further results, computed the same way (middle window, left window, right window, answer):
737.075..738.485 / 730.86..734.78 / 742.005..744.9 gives -0.008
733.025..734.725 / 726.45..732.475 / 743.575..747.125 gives -0.012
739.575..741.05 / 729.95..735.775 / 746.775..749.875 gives -0.002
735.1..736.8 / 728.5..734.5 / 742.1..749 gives 0.024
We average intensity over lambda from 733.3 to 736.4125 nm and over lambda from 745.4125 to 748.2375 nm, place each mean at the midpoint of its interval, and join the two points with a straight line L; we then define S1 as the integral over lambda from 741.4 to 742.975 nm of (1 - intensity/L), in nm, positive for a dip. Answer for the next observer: 0.01 nm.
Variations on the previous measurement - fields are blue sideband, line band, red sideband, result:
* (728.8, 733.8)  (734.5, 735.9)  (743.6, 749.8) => 0.01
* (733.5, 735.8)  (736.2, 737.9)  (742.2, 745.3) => -0.02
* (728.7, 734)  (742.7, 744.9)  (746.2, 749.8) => 0.00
